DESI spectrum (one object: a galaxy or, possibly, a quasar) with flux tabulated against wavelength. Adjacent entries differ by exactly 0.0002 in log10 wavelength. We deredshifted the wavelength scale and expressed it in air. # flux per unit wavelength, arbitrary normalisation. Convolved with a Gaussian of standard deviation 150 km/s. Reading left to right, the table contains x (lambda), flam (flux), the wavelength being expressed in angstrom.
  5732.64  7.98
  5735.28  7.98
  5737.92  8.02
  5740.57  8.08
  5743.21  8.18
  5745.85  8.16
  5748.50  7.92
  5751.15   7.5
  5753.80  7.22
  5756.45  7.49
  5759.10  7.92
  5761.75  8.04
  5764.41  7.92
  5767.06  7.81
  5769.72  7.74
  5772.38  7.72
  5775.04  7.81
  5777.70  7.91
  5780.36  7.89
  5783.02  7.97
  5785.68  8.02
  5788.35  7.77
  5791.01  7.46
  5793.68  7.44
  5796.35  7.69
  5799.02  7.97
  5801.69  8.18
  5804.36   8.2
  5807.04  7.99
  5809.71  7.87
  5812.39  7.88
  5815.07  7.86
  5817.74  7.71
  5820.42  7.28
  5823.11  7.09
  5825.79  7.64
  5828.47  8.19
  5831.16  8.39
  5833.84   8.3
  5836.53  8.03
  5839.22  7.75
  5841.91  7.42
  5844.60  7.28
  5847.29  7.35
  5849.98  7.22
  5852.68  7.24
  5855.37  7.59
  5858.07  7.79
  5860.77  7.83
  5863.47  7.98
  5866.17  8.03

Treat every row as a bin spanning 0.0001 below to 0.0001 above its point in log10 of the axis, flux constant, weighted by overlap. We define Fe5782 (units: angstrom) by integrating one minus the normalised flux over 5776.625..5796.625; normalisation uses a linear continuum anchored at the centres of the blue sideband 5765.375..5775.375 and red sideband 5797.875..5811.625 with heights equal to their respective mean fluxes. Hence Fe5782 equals 0.31 angstrom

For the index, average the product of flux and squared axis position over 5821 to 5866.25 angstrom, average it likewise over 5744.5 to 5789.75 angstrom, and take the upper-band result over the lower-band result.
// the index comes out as 1.0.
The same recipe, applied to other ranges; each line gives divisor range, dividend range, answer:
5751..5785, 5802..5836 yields 1.03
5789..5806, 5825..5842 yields 1.04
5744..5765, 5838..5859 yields 0.99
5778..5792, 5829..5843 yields 1.04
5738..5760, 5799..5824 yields 1.02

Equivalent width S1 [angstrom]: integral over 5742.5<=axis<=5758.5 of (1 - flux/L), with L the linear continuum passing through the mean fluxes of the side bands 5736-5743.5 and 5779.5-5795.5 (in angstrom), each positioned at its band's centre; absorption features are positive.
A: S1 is 0.5 angstrom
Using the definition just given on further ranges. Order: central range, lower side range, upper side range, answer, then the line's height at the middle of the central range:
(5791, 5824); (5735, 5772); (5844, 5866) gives -0.25 angstrom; 7.7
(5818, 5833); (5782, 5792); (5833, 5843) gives 0.22 angstrom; 7.85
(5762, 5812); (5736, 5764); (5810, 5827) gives -0.94 angstrom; 7.71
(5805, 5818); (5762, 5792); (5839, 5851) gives -0.50 angstrom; 7.6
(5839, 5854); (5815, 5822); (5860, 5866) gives 0.86 angstrom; 7.8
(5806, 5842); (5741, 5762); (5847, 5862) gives -1.08 angstrom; 7.6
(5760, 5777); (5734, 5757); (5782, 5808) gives 0.03 angstrom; 7.86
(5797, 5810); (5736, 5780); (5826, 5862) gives -0.44 angstrom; 7.78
